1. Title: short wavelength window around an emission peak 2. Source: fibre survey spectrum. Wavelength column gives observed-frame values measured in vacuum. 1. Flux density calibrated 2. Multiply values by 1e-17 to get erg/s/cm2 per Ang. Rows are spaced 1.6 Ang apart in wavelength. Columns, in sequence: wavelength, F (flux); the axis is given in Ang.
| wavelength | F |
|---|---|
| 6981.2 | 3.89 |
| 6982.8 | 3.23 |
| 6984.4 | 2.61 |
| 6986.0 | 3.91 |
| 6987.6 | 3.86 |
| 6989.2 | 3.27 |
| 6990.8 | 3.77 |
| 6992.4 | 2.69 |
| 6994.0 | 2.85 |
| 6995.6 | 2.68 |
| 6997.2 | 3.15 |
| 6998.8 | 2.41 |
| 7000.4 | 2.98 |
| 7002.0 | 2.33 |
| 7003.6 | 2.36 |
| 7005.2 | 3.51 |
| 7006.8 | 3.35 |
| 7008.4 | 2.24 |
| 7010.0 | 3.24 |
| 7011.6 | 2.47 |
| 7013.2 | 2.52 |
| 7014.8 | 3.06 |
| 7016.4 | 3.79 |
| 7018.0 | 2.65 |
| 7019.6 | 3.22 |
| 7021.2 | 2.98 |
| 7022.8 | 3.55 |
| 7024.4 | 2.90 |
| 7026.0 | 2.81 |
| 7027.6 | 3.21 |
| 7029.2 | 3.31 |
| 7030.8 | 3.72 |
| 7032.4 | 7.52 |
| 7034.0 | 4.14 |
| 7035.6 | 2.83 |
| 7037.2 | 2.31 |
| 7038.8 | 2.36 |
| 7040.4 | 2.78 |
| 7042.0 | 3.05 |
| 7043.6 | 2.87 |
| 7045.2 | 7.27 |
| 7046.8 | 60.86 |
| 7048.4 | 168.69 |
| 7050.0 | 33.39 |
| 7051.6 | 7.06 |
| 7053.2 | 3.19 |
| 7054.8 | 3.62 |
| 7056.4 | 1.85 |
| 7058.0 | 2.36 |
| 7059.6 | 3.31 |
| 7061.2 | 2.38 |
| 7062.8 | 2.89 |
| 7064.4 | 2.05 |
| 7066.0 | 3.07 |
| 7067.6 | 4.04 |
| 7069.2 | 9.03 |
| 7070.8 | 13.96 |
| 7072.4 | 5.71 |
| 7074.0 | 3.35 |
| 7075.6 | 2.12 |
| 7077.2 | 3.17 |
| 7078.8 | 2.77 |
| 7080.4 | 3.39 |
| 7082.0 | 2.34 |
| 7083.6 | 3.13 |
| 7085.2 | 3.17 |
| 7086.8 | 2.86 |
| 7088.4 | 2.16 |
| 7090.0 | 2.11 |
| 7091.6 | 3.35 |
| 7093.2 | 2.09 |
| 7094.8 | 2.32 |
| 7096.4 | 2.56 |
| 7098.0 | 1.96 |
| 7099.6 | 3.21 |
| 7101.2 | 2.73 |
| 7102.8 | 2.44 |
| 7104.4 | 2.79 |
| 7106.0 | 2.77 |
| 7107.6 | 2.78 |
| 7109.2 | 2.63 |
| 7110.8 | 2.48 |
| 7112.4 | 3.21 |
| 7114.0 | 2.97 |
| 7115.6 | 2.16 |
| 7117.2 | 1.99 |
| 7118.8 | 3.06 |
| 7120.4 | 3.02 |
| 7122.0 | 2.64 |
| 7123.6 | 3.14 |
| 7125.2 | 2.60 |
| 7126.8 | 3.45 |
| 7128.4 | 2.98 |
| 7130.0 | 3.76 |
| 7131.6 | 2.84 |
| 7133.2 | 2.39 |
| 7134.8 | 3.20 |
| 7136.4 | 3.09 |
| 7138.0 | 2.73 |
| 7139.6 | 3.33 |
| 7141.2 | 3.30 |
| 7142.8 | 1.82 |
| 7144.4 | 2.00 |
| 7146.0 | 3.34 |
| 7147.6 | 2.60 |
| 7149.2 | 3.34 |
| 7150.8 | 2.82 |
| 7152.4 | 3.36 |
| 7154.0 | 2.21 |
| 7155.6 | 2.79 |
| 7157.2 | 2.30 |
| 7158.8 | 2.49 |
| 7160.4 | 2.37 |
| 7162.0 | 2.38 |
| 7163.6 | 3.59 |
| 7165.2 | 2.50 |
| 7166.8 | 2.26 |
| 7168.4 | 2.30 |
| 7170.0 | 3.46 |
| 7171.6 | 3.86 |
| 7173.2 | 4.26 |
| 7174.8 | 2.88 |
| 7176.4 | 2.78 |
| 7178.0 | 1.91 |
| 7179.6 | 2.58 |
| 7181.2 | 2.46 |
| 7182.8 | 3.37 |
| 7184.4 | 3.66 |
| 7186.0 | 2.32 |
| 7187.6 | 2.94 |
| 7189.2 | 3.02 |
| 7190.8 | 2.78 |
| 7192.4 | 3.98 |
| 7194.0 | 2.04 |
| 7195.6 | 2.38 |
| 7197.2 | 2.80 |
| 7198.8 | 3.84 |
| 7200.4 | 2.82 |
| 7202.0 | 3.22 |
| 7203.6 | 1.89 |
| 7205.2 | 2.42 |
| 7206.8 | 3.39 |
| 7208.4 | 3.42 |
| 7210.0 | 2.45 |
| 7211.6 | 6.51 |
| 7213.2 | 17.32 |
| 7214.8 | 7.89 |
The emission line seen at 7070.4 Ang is [N II]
